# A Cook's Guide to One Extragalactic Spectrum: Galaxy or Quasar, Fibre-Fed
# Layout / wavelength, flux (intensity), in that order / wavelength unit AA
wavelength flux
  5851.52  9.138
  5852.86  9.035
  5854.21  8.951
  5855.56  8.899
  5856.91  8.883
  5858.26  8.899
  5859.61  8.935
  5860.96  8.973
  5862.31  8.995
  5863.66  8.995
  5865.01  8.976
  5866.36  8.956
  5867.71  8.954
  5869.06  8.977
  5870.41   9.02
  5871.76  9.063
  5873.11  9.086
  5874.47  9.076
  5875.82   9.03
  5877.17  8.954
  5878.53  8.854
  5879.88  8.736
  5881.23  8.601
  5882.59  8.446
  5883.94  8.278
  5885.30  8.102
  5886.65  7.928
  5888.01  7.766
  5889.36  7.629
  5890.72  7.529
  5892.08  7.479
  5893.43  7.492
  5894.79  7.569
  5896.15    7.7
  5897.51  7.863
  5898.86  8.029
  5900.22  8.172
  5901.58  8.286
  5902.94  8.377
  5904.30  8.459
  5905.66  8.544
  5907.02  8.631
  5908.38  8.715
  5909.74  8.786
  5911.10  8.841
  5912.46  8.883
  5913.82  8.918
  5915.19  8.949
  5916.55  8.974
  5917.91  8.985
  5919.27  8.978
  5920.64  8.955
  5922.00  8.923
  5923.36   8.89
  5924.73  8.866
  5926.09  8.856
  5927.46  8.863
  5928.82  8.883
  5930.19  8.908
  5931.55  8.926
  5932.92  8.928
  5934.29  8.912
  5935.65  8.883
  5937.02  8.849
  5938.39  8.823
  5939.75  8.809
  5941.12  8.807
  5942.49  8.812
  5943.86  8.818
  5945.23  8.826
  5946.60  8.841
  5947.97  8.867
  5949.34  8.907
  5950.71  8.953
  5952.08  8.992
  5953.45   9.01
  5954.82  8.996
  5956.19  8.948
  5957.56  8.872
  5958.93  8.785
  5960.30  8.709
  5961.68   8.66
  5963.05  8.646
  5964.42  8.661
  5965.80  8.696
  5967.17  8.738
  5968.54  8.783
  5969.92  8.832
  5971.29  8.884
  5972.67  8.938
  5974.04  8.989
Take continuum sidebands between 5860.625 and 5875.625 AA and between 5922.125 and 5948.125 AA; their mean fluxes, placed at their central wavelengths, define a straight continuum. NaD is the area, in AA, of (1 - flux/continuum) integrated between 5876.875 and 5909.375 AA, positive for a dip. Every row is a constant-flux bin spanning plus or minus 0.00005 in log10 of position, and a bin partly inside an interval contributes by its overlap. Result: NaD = 2.9 AA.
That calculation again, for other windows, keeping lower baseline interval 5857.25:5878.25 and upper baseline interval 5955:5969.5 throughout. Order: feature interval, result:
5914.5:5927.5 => -0.1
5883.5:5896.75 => 1.8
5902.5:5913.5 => 0.3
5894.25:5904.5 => 1.0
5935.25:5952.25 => -0.1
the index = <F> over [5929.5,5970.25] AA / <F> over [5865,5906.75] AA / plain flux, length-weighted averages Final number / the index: 1.1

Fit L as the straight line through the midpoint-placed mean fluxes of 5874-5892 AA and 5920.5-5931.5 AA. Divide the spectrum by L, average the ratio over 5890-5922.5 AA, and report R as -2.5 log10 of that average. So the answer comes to 0.03 mag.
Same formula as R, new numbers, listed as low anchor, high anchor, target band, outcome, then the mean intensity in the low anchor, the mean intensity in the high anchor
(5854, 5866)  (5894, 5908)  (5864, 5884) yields -0.03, 8.94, 8.17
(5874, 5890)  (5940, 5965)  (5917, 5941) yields -0.02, 8.45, 8.84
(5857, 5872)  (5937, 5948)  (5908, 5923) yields 0.00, 8.97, 8.82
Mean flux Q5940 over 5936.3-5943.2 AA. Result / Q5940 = 8.82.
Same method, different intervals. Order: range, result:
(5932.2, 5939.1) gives 8.88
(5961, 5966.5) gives 8.67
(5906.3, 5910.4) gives 8.71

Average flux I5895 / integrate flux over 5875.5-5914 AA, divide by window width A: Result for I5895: 8.28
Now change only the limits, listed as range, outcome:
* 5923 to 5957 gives 8.89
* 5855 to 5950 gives 8.66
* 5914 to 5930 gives 8.92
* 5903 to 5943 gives 8.84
